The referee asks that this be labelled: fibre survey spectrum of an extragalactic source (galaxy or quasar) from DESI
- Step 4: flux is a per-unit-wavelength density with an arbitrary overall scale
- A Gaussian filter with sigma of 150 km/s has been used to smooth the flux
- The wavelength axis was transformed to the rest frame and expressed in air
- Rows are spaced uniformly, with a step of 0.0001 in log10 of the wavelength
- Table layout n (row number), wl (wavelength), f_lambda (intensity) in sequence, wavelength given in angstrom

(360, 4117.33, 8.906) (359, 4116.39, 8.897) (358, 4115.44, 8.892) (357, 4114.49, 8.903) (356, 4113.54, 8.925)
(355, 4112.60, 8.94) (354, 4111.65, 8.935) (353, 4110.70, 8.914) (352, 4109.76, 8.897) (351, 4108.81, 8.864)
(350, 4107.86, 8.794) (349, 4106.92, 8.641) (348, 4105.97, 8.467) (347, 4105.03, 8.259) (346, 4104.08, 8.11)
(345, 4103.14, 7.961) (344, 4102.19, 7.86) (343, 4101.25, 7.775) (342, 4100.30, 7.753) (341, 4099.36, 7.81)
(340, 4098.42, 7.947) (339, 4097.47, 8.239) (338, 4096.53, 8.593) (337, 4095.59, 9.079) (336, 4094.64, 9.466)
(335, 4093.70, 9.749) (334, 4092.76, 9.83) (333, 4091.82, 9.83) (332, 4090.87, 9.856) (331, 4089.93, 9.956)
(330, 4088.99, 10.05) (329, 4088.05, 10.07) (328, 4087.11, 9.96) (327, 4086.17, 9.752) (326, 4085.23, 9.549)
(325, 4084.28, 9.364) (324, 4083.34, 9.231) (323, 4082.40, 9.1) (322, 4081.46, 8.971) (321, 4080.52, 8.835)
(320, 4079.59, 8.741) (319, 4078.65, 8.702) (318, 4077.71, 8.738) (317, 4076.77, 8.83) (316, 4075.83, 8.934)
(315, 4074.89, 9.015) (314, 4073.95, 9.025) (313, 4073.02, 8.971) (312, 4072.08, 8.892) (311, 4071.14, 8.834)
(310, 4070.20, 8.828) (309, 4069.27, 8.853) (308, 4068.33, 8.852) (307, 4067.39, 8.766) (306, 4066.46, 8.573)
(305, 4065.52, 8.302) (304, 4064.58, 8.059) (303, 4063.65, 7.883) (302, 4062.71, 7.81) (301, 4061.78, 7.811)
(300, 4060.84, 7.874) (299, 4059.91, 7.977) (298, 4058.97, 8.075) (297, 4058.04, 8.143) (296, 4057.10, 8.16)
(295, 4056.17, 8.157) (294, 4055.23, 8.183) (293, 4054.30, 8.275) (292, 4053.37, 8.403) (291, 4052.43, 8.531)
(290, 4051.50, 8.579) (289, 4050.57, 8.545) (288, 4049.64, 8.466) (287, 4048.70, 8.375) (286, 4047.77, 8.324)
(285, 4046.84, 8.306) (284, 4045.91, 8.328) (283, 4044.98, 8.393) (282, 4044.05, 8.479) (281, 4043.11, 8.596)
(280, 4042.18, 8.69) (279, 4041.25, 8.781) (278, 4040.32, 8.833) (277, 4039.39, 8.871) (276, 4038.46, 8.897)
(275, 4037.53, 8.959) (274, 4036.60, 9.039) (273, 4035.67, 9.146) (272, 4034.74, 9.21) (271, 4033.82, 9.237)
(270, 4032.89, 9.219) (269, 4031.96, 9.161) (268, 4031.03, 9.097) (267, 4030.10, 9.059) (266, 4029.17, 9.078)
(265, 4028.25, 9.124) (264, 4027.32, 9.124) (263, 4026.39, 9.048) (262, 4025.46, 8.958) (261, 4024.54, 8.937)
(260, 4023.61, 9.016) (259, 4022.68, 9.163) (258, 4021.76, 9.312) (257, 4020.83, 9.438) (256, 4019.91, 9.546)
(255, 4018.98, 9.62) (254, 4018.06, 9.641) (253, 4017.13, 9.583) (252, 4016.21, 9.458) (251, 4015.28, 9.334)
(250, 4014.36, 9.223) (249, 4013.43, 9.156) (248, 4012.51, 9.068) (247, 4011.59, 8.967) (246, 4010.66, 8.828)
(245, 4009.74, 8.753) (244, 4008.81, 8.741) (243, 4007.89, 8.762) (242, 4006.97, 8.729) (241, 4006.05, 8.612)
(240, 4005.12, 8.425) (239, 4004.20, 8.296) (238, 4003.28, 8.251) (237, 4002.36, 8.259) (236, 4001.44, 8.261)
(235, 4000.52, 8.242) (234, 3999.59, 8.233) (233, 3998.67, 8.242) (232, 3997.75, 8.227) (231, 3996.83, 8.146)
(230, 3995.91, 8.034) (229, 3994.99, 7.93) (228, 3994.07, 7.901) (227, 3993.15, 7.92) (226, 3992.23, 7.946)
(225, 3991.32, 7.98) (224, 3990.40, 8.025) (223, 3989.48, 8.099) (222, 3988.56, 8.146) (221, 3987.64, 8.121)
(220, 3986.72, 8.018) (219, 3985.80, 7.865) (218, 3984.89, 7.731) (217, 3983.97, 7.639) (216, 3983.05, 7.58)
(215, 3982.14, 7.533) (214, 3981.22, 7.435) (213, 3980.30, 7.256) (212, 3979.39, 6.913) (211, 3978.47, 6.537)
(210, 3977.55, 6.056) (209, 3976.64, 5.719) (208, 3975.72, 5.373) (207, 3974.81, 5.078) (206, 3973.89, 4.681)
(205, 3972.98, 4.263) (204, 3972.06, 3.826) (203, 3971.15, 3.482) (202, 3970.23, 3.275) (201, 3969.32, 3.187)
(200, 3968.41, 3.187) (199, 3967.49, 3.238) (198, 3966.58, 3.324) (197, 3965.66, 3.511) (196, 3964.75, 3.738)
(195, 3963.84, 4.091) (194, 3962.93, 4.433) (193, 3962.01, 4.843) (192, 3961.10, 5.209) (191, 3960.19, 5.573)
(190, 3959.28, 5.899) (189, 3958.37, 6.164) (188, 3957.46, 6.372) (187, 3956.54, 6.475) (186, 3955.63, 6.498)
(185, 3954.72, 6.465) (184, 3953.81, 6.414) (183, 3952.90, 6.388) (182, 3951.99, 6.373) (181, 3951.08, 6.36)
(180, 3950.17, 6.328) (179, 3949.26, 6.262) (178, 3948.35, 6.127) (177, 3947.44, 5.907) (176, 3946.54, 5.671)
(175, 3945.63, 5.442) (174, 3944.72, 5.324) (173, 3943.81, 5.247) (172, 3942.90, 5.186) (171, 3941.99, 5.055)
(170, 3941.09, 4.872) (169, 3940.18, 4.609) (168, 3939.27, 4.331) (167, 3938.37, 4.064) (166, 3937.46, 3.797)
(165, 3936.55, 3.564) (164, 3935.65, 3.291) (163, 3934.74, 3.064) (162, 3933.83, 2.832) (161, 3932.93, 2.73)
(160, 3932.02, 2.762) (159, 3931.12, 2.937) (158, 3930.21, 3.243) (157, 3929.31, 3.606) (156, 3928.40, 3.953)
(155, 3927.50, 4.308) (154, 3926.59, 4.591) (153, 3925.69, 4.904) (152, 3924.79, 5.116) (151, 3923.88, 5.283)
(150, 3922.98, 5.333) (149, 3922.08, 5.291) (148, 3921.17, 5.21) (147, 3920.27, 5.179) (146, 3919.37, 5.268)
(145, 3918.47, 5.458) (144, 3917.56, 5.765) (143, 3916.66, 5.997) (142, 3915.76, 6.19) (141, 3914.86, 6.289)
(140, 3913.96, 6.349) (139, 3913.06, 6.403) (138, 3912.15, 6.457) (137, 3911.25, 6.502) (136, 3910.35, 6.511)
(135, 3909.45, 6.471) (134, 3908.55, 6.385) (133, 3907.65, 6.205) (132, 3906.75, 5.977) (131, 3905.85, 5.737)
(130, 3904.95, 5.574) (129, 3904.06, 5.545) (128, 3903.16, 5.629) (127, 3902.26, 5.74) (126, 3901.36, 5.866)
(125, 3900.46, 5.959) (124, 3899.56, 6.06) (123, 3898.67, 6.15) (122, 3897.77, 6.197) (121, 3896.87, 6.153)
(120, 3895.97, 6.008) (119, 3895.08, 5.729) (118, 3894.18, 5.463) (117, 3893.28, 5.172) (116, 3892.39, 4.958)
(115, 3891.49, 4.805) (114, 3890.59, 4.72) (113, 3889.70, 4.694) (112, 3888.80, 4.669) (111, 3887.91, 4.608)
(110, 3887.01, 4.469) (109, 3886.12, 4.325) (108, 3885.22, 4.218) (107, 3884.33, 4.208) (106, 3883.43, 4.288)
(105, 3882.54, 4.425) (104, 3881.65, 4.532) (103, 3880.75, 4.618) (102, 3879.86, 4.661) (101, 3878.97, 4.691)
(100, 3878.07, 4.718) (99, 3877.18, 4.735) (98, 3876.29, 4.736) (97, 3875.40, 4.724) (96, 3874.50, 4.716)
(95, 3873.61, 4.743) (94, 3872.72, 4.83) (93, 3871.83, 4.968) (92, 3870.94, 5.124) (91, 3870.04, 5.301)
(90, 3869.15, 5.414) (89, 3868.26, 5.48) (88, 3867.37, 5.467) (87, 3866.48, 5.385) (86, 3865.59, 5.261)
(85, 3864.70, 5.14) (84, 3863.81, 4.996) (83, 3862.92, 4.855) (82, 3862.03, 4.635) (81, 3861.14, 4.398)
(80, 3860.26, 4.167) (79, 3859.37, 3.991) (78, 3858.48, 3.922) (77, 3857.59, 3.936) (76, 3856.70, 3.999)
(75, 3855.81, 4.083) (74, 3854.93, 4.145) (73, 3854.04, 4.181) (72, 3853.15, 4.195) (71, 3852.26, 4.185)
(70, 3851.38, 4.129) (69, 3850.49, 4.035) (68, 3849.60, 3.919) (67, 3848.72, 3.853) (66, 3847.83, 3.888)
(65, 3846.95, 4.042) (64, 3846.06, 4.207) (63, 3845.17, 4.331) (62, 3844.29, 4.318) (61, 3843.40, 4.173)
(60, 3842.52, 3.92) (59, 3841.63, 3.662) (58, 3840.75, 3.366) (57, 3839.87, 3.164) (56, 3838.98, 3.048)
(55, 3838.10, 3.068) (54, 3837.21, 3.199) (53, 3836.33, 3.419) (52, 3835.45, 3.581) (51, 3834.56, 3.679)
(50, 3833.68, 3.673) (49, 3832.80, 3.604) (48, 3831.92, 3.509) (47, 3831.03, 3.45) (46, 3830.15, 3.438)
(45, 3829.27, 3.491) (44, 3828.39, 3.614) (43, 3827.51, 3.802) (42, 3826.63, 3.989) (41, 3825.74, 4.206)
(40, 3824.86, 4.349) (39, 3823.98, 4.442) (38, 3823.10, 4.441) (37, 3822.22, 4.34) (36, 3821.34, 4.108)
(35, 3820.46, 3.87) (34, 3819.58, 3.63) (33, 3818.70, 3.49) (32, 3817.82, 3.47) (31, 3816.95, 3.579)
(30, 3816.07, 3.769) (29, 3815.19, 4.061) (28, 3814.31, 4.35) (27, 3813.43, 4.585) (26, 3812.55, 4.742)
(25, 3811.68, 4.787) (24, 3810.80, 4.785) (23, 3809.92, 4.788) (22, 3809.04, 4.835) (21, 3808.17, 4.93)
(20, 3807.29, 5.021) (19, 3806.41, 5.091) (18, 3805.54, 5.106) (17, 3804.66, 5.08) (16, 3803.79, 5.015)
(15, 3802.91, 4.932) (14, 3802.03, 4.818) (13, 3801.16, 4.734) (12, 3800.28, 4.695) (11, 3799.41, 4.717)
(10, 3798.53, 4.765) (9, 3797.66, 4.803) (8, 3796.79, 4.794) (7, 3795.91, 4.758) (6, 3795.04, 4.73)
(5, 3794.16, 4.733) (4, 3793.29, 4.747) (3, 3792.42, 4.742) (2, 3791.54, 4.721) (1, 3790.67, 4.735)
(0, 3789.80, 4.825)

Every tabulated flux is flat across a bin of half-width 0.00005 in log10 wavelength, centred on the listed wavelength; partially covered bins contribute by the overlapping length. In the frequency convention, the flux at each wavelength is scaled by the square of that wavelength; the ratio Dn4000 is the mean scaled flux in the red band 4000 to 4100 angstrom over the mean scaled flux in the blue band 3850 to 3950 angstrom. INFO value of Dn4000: 1.9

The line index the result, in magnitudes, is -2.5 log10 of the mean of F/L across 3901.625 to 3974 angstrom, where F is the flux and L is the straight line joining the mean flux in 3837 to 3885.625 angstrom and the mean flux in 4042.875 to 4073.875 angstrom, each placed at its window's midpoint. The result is 0.17 mag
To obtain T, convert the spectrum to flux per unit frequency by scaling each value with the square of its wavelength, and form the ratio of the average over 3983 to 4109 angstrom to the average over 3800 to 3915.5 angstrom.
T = 2.05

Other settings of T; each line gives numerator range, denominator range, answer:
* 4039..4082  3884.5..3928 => 1.66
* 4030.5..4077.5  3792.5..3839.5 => 2.29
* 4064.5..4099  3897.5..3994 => 1.75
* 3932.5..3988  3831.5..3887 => 1.31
